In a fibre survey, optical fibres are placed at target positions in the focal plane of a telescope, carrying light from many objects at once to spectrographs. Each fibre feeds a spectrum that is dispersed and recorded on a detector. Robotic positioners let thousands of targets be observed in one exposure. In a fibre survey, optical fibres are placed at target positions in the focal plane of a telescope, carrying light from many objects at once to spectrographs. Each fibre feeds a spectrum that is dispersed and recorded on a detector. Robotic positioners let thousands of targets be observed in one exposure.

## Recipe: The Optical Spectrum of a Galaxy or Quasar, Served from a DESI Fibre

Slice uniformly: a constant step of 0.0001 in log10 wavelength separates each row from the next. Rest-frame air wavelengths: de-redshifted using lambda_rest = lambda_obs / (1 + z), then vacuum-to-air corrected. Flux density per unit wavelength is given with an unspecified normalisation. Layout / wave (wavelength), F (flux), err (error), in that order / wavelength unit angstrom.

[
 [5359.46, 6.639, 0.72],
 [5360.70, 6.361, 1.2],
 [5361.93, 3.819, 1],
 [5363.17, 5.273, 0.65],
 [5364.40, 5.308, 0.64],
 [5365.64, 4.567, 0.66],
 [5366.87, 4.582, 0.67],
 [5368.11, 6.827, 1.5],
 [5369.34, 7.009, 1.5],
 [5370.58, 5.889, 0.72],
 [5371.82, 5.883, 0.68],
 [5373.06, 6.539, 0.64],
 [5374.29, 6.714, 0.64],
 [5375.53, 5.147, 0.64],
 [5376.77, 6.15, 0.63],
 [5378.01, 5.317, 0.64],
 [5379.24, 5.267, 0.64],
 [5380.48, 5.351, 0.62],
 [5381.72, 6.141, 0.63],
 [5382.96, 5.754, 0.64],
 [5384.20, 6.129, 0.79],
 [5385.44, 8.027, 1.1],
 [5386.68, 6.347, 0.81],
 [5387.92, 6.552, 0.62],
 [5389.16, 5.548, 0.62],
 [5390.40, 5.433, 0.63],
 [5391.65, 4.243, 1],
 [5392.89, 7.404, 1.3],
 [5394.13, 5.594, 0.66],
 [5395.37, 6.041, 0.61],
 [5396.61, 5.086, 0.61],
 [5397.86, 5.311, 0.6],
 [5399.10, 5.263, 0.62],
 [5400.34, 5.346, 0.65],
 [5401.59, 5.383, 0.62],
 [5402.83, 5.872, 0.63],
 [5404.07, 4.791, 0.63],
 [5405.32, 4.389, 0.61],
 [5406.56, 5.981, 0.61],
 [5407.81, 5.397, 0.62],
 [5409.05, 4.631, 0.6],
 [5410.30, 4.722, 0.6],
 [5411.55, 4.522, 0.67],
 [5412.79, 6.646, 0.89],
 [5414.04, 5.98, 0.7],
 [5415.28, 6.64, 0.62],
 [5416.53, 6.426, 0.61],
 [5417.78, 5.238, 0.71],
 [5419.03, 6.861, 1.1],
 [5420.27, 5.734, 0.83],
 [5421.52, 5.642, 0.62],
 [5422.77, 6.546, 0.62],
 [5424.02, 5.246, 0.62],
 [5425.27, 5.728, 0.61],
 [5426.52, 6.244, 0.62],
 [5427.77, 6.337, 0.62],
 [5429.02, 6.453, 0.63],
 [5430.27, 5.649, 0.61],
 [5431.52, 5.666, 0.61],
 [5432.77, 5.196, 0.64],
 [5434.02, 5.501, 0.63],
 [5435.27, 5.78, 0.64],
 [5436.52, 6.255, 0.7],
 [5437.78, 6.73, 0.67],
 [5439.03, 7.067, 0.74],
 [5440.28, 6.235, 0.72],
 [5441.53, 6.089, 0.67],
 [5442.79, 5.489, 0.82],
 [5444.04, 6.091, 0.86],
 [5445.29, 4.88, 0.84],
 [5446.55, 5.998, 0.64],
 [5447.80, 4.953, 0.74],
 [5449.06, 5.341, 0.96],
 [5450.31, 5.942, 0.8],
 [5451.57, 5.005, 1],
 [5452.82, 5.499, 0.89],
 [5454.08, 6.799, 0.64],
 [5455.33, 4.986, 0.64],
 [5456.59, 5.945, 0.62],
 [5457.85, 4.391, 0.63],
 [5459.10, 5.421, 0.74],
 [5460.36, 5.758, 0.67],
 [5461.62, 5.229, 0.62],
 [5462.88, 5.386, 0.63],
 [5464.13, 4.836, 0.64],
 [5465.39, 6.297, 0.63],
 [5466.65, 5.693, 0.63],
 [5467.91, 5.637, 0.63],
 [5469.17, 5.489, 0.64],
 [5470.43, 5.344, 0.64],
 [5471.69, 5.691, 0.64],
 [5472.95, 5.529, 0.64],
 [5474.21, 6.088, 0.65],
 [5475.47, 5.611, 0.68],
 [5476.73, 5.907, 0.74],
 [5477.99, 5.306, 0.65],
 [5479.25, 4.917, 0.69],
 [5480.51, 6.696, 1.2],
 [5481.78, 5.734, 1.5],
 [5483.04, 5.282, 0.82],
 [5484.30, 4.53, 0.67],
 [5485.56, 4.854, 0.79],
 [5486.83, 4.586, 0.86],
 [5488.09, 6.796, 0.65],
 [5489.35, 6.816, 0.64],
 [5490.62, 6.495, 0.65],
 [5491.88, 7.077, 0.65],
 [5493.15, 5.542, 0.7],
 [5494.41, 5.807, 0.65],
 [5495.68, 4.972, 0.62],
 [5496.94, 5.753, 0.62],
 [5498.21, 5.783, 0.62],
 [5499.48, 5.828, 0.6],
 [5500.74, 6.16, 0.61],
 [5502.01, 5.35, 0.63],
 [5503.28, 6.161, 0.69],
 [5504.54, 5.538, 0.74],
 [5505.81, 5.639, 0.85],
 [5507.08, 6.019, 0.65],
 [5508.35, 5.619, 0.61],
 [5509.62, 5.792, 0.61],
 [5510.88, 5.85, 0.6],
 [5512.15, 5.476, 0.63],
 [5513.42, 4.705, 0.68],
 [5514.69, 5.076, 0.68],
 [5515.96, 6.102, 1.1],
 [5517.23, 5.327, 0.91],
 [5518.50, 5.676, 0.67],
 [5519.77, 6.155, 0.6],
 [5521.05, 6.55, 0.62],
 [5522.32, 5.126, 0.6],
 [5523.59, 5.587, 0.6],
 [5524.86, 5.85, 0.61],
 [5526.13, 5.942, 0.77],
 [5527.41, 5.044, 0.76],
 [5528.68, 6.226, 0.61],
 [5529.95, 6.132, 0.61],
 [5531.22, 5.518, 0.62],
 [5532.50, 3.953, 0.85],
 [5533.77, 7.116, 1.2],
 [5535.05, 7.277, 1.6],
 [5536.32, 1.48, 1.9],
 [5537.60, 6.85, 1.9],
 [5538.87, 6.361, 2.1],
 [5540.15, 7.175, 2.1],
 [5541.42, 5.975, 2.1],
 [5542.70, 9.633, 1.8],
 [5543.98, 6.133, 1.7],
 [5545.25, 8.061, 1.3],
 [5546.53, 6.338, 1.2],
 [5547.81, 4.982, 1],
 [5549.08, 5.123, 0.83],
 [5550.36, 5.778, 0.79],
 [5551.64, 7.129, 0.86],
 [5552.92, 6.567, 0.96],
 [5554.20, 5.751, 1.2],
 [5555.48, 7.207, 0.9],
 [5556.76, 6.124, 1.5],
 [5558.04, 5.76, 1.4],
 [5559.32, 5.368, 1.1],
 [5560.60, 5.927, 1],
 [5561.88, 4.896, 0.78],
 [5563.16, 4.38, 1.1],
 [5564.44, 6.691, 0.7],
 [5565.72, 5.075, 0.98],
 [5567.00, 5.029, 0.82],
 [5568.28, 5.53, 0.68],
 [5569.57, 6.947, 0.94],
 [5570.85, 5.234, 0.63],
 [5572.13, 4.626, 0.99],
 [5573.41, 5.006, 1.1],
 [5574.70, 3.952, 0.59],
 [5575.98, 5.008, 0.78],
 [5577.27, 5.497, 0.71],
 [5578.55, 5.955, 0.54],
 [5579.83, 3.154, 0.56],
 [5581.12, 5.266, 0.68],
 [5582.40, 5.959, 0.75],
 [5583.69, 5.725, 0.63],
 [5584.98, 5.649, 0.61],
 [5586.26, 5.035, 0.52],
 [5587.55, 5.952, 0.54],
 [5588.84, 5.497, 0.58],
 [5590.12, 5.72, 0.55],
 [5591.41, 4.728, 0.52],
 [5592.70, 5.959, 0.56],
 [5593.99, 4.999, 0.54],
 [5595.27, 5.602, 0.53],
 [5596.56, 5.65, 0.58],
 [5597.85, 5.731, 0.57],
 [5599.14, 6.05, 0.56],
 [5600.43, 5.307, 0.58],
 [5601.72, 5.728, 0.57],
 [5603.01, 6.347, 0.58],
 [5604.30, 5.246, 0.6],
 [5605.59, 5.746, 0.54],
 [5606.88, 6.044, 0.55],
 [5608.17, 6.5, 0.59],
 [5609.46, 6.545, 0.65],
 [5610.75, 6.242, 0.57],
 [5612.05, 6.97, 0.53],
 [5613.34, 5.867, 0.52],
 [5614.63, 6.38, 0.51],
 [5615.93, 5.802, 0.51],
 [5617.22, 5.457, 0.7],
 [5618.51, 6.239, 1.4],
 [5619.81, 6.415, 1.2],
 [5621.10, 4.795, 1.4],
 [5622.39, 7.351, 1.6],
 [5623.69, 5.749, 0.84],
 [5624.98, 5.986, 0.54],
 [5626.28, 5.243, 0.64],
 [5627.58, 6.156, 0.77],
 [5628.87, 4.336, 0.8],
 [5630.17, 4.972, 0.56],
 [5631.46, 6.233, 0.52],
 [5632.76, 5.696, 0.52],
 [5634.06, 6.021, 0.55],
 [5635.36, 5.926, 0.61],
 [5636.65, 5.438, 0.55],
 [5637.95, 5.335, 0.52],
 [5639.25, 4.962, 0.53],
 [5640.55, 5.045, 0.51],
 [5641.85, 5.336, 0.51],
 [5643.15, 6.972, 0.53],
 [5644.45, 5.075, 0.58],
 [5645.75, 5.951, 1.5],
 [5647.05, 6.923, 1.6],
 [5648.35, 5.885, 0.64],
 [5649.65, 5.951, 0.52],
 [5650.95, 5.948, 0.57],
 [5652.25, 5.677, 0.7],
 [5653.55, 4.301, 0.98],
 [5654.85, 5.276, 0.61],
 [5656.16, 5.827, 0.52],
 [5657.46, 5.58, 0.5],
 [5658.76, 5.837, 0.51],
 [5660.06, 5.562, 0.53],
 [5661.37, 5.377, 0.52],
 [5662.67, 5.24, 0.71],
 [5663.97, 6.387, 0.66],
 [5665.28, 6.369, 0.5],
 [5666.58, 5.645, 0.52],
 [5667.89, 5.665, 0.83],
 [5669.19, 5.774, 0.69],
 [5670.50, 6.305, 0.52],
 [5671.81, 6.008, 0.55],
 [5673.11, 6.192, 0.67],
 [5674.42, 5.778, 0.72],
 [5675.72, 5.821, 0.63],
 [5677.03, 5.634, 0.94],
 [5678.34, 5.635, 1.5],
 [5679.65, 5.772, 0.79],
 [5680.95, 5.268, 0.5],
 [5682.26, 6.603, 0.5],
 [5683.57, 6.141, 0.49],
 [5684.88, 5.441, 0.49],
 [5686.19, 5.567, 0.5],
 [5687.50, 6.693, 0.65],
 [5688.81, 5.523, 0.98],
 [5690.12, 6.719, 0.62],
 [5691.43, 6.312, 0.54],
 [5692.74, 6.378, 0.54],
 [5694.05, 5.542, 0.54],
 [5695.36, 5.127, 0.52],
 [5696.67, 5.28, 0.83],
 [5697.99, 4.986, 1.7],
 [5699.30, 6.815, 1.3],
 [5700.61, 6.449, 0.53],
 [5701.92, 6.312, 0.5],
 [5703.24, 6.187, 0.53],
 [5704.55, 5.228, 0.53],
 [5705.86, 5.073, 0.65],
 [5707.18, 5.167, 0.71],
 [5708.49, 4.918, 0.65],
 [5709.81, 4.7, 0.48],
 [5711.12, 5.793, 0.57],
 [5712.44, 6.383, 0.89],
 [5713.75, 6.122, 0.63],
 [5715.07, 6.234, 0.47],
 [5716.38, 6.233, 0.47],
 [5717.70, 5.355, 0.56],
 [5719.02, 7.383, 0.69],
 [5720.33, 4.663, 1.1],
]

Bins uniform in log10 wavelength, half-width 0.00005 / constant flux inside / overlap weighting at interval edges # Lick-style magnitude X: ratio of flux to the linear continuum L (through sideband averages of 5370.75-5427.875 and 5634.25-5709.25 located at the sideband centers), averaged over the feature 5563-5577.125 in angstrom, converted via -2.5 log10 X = 0.10 mag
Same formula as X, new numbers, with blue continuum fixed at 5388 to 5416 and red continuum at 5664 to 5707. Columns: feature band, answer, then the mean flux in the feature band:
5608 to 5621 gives -0.071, 6.17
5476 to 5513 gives -0.021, 5.73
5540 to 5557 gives -0.155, 6.56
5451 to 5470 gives 0.015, 5.49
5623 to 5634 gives 0.043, 5.57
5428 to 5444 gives -0.091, 6.02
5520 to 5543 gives -0.050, 5.94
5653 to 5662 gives 0.085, 5.4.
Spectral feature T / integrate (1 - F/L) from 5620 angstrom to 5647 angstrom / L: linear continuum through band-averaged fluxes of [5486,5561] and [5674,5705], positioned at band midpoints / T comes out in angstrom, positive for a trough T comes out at 1.06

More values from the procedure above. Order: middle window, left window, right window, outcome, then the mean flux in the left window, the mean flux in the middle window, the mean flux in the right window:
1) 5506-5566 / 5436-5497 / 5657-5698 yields -1.67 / 5.69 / 5.89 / 5.83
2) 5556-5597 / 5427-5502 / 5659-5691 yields 3.02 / 5.71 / 5.38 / 5.88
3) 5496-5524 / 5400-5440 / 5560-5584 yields -1.14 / 5.78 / 5.69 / 5.25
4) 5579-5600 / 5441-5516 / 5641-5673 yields 1.12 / 5.62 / 5.42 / 5.79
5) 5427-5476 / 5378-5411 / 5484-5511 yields 0.03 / 5.61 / 5.7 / 5.79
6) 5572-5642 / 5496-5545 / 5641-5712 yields 2.38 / 5.85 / 5.61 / 5.78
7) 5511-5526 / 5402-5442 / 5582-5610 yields 0.35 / 5.82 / 5.62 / 5.71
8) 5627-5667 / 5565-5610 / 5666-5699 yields 0.40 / 5.49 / 5.65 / 5.84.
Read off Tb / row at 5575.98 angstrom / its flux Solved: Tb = 5.008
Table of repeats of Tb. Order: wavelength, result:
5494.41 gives 5.807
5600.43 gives 5.307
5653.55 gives 4.301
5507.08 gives 6.019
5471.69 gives 5.691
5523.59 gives 5.587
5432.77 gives 5.196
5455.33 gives 4.986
